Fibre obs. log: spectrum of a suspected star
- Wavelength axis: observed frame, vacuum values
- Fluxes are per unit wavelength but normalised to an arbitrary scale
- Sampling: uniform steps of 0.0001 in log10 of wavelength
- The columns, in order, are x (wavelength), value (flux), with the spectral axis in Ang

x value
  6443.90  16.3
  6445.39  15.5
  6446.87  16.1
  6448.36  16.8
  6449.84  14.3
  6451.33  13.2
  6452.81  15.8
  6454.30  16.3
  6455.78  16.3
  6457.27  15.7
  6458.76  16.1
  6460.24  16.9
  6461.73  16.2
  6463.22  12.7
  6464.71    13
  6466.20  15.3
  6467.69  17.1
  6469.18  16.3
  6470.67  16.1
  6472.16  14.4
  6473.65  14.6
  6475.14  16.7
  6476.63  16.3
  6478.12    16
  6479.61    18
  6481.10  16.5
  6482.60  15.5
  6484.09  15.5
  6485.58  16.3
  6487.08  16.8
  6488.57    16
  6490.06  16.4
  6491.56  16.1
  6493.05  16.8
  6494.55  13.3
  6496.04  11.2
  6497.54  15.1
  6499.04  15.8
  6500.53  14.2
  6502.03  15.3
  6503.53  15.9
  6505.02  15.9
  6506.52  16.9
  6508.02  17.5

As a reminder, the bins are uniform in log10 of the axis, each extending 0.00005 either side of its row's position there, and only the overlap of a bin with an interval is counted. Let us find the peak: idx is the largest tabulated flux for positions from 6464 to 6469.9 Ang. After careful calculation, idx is 17.1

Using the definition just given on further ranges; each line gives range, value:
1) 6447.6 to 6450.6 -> 16.8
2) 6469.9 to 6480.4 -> 18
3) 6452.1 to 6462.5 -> 16.9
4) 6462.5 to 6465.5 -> 13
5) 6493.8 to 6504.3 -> 15.9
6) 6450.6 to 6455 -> 16.3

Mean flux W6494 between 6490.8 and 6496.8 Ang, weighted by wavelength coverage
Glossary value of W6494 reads 14.3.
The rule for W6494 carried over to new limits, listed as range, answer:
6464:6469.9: 15.4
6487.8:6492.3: 16.2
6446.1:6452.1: 15.1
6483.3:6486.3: 15.9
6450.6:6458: 15.5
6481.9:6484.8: 15.5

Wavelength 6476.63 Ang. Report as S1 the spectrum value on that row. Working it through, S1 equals 16.3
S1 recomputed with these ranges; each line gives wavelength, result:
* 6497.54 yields 15.1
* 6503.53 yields 15.9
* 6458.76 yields 16.1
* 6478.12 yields 16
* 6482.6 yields 15.5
